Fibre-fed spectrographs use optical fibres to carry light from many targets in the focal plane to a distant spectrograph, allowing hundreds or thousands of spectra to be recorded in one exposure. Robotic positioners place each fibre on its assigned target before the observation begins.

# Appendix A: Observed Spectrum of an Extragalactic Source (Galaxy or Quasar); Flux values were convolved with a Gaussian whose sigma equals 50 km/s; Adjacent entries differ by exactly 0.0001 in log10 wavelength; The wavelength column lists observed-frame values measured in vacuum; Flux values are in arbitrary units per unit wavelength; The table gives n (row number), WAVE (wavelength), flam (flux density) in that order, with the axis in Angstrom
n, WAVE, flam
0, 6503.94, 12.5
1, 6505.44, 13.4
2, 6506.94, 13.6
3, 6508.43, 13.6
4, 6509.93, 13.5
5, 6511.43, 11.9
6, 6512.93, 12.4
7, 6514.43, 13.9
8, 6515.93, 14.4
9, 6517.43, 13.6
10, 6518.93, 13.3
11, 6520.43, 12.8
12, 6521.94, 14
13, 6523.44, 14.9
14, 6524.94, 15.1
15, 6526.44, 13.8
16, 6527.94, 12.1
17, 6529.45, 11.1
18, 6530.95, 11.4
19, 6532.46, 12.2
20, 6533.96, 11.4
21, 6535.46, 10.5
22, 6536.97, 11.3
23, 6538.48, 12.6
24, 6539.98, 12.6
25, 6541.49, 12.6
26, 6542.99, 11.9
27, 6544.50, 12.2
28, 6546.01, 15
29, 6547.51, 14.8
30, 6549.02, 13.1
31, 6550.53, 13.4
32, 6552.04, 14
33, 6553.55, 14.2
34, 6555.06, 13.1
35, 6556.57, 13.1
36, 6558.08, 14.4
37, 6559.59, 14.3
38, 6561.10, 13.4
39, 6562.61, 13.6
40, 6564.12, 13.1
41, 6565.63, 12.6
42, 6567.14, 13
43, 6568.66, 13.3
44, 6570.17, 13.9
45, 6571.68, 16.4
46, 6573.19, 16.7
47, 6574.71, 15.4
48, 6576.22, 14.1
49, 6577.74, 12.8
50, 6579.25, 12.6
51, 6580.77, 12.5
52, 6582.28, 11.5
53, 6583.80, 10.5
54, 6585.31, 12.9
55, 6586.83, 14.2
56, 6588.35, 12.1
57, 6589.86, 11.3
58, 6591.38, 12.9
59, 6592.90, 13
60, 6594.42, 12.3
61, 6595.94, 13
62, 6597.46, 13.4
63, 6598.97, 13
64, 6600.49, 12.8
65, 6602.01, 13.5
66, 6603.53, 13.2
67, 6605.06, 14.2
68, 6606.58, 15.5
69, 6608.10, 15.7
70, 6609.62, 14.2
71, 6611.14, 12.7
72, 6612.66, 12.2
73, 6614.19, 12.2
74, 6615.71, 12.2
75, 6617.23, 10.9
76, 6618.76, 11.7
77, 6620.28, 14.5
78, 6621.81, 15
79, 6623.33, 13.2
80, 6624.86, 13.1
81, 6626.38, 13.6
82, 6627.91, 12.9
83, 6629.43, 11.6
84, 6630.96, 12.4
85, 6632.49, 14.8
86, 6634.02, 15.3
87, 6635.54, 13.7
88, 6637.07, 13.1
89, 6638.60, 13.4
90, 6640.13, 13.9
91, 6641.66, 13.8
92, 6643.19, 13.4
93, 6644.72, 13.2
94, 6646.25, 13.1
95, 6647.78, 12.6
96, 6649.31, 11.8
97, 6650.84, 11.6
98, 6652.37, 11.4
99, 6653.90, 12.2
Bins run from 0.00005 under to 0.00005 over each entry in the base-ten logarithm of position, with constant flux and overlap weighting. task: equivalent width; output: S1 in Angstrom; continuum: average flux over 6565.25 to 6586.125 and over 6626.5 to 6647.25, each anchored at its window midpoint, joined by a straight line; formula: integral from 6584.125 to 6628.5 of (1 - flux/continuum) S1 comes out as 1.0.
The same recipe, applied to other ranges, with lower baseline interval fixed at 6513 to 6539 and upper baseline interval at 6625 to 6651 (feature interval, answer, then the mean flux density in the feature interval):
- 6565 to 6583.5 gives -0.9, 13.7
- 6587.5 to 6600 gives 0.4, 12.6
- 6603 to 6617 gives -0.4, 13.5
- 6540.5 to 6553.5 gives -0.5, 13.4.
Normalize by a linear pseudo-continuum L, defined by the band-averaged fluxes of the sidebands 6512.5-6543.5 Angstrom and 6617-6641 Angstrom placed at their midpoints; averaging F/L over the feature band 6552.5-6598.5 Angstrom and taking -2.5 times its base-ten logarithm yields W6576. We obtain -0.023 mag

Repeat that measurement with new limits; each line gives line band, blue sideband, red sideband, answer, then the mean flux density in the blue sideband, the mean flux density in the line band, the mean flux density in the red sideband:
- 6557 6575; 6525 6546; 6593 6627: -0.12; 12.2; 14.1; 13.3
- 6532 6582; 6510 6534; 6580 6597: -0.05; 13.1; 13.3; 12.4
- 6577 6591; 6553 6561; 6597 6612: 0.13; 13.8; 12.3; 13.8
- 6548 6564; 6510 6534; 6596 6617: -0.04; 13.1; 13.7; 13.4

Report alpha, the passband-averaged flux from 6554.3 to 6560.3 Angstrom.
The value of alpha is 13.7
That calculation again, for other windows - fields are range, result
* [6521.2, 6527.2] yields 14.5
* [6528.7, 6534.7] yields 11.5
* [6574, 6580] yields 13.7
